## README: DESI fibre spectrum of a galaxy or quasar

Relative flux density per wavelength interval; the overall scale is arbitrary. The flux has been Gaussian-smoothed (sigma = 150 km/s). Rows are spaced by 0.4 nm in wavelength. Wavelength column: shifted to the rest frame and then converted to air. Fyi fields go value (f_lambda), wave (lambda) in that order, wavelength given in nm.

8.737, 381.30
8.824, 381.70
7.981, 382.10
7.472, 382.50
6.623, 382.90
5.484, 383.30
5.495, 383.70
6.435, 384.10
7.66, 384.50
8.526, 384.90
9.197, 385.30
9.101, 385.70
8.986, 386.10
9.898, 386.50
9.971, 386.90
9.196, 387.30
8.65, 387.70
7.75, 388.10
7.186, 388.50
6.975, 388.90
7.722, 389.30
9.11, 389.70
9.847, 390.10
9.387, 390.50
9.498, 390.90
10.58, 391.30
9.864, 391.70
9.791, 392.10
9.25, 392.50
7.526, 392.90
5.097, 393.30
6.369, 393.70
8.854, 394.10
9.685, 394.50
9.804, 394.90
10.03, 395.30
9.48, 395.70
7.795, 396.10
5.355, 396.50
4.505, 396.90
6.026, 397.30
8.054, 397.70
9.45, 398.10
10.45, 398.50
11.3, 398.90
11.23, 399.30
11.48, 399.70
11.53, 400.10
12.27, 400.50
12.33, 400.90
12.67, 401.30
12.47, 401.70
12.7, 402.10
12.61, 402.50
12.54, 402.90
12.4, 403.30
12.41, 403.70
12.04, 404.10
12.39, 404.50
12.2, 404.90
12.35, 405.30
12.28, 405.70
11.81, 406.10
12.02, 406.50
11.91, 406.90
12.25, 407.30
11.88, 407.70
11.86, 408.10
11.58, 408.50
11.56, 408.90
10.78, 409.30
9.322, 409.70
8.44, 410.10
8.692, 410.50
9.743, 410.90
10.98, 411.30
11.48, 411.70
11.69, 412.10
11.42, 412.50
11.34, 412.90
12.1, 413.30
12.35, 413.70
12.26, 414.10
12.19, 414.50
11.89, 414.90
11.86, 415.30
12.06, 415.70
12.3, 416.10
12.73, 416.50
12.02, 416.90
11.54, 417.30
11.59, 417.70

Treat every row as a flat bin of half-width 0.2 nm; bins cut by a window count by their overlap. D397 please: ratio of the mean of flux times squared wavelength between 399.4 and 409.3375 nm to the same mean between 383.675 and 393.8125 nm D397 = 1.54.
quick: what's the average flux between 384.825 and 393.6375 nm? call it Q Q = 8.74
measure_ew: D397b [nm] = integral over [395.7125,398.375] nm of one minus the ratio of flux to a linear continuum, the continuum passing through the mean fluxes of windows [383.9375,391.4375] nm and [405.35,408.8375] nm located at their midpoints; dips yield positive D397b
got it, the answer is 0.81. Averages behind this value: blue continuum 8.72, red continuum 12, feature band 7.15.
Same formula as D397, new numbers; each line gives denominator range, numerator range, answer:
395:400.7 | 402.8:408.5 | 1.37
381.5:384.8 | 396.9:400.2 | 1.47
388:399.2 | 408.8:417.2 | 1.47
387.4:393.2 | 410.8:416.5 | 1.51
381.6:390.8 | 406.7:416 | 1.57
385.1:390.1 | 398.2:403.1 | 1.47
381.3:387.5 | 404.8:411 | 1.55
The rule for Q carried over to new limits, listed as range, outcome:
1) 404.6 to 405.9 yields 12.3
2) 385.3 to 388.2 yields 9.13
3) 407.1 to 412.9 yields 10.9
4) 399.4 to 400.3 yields 11.5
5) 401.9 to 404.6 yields 12.4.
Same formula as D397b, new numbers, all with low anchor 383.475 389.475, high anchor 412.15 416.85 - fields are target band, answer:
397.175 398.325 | 0.20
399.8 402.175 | -0.49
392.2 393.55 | 0.24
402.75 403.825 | -0.20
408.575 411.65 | 0.36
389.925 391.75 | -0.22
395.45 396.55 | 0.18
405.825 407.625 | -0.17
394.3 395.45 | -0.06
